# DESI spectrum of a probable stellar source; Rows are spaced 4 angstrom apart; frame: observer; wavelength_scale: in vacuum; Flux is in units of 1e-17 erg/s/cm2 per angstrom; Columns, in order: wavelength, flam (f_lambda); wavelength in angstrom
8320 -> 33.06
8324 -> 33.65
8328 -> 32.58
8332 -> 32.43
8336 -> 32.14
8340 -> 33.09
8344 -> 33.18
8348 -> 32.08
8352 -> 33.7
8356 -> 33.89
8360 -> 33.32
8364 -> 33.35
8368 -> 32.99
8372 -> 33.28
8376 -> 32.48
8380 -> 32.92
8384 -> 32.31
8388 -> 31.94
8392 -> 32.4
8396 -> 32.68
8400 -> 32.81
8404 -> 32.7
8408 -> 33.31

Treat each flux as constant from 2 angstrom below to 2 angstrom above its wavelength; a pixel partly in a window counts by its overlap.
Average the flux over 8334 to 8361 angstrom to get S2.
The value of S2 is 33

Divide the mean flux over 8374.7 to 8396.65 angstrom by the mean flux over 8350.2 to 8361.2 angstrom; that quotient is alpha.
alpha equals 0.96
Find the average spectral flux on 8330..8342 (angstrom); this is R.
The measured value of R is 32.6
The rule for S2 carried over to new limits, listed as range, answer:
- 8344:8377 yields 33.2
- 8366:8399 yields 32.6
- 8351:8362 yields 33.6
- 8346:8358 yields 33.2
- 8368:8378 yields 32.9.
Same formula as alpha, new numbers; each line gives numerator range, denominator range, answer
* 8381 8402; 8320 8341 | 0.99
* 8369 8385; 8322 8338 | 1.00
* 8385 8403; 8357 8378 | 0.98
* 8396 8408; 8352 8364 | 0.98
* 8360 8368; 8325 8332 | 1.02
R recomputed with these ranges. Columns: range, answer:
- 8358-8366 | 33.3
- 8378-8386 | 32.6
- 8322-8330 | 33.1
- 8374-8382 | 32.7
